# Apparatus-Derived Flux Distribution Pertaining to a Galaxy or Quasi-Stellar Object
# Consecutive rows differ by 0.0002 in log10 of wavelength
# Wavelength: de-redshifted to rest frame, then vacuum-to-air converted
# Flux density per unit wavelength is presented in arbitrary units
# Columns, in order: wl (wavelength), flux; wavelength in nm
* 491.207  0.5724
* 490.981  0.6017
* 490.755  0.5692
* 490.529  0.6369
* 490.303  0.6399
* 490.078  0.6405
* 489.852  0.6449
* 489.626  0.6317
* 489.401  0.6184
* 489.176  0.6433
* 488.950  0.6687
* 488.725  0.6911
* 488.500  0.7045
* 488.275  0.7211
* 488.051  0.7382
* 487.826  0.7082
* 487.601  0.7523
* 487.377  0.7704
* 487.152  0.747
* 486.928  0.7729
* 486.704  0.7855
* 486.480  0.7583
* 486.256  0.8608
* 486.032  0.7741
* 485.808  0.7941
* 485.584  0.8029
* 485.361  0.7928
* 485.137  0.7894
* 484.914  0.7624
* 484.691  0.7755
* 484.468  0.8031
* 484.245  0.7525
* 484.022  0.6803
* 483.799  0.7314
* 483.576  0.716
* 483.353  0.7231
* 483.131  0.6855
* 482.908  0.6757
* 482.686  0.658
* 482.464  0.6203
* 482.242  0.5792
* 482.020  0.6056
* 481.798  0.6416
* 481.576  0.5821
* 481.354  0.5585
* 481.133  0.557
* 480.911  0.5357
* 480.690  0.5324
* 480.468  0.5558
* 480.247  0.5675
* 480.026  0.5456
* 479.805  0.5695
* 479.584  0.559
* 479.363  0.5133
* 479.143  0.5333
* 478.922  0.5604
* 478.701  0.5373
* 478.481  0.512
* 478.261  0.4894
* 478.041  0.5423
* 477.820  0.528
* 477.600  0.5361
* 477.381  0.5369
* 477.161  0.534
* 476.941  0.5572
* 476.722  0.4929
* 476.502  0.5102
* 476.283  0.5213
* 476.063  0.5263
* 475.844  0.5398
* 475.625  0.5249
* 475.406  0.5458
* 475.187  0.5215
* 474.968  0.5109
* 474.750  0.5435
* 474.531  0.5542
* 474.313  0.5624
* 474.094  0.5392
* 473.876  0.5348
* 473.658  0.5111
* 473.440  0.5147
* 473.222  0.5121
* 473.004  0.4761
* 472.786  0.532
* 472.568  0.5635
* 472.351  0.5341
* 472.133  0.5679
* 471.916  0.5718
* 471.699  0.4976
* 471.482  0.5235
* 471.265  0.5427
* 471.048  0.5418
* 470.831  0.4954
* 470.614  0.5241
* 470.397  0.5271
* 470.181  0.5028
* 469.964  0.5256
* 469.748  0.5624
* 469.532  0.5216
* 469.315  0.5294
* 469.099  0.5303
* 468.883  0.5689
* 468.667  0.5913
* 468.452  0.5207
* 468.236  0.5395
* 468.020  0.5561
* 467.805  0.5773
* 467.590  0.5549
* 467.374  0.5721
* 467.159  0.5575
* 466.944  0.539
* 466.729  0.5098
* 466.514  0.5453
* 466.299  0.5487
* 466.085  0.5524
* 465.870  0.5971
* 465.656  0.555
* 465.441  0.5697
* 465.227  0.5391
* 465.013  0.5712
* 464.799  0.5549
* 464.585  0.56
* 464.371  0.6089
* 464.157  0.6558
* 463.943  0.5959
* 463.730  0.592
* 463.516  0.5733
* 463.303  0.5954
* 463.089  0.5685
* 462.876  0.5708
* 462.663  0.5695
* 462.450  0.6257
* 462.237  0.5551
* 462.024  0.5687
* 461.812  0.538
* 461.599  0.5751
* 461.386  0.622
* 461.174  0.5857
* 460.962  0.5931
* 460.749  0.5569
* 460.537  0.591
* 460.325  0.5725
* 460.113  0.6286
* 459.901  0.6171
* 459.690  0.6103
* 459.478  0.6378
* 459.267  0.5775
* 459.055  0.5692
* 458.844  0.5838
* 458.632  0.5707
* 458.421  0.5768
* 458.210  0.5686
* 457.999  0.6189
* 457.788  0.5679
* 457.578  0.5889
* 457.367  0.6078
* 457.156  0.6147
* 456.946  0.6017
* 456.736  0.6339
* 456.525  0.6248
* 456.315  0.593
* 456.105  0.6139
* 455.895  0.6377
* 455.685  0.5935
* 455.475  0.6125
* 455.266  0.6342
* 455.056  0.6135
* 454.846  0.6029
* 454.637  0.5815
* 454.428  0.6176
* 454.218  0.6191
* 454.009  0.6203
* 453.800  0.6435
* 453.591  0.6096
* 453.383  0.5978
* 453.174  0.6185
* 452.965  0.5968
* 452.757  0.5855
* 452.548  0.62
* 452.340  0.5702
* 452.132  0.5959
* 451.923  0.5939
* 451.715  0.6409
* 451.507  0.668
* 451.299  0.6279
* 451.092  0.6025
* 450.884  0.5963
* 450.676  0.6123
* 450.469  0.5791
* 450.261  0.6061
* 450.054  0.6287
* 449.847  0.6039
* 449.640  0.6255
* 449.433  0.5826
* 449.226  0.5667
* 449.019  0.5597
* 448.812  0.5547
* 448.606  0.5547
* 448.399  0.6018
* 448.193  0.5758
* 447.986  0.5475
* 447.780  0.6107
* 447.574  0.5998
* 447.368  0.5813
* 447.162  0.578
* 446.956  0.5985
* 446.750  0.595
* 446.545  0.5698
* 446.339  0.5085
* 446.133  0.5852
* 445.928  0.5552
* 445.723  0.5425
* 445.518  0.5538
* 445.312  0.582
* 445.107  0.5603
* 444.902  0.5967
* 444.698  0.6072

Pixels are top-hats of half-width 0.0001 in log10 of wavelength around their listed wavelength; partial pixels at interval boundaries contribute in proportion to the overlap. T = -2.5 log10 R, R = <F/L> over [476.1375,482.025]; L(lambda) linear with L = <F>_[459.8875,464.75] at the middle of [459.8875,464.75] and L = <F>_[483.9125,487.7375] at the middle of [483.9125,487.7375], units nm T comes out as 0.31 mag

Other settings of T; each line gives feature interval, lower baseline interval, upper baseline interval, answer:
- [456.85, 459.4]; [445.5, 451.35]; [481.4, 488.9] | 0.06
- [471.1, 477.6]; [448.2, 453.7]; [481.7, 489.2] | 0.28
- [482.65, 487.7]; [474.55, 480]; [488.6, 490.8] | -0.25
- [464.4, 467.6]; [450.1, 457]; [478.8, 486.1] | 0.13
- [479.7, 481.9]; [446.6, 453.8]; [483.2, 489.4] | 0.27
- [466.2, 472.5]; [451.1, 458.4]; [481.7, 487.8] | 0.23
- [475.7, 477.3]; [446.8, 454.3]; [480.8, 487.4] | 0.29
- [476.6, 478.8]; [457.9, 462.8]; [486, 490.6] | 0.25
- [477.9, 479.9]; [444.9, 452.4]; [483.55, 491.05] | 0.28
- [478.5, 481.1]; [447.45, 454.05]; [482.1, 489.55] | 0.28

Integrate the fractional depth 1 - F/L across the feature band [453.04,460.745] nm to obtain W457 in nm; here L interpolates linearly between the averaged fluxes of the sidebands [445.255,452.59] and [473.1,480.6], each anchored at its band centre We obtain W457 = -0.42 nm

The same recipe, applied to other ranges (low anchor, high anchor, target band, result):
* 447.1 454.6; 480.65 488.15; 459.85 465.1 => 0.43 nm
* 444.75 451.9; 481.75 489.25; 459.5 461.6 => 0.12 nm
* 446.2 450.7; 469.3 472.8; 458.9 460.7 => -0.13 nm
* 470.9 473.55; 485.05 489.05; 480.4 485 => 0.25 nm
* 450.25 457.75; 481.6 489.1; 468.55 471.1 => 0.51 nm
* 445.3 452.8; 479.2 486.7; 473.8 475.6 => 0.31 nm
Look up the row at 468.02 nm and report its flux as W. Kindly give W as 0.5561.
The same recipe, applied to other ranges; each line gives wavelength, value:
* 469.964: 0.5256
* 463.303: 0.5954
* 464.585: 0.56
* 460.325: 0.5725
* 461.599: 0.5751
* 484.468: 0.8031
